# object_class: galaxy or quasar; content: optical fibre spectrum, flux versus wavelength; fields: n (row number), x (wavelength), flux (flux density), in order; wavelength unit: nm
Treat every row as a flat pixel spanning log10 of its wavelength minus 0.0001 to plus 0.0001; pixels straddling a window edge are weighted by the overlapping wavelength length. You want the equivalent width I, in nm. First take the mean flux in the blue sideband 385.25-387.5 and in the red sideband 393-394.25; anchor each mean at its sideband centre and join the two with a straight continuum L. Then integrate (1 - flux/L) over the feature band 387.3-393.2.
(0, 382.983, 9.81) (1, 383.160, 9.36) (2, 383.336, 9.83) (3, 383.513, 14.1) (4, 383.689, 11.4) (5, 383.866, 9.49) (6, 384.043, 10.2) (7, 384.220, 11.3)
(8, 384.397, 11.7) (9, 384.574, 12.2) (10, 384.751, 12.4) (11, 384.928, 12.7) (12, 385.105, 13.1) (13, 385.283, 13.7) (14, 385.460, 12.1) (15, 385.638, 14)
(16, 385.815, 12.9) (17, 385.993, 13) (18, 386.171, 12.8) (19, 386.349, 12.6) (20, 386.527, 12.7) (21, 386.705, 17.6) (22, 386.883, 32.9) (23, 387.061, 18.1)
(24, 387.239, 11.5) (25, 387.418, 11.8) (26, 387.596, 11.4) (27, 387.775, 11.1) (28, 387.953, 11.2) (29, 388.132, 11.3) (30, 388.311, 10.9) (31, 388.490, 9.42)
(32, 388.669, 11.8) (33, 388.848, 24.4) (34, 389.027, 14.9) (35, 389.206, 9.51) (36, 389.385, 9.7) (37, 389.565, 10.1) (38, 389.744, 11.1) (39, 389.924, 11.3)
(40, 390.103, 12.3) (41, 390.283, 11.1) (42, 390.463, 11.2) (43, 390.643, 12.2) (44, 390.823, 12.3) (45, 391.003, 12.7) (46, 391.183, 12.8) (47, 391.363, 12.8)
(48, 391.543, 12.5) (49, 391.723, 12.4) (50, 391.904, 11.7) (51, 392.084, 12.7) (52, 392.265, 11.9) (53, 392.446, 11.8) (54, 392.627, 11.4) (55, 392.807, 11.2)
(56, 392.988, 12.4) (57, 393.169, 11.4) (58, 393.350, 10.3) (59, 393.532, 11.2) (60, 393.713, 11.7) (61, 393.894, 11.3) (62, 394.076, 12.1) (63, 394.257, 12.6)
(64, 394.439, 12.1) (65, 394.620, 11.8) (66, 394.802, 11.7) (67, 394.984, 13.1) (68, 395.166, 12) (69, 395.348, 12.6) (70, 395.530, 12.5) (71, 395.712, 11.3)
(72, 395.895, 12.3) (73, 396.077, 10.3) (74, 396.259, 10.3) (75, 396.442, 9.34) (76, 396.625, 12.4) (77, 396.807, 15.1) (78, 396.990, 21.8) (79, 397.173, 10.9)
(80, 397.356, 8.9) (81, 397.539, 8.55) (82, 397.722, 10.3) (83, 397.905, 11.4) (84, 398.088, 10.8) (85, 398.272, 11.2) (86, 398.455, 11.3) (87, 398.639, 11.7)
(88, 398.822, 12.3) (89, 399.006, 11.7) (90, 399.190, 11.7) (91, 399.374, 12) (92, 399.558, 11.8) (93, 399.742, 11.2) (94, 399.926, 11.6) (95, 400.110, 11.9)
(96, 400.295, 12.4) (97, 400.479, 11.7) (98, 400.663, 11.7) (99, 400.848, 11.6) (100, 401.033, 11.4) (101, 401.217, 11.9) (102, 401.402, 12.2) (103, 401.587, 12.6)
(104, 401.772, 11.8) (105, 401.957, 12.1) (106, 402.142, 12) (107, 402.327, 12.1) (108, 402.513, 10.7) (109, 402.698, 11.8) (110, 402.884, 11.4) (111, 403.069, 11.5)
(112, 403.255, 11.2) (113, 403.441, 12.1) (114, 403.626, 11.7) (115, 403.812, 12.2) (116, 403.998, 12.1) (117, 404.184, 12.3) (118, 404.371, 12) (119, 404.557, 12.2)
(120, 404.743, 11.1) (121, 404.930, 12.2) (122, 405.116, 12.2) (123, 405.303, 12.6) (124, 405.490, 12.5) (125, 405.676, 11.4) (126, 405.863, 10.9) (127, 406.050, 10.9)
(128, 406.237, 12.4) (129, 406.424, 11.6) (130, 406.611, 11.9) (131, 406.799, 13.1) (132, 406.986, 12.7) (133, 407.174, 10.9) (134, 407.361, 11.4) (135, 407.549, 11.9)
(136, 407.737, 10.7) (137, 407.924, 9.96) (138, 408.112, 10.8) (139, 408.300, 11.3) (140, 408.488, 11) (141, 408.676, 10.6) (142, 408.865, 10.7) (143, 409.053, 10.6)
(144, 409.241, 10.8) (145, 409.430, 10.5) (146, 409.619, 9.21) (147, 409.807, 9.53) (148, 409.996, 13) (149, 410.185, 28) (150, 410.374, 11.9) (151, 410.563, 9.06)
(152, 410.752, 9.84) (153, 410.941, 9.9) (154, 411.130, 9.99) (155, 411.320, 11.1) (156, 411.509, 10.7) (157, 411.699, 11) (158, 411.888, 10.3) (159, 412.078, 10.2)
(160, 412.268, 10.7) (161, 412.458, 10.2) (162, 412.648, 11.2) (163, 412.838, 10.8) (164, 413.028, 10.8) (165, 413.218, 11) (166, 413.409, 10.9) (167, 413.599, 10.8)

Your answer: 0.49 nm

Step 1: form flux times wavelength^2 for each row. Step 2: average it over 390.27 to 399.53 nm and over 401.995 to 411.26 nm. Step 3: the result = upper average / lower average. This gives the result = 1.04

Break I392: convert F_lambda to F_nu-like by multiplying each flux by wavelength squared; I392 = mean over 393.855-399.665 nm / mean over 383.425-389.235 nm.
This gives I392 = 0.93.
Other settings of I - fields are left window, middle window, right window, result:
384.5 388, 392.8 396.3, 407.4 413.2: 0.353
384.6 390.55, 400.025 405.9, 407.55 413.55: -0.009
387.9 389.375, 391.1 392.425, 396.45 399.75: 0.014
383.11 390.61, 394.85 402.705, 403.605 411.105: 0.224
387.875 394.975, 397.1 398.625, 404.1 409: 0.172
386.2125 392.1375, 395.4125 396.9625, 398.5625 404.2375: 0.029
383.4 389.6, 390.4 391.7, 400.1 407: 0.044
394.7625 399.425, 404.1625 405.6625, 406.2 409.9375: -0.106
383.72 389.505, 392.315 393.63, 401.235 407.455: 0.138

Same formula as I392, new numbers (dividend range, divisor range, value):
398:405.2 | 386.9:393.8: 1.01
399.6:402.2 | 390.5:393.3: 1.03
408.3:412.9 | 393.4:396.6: 1.05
